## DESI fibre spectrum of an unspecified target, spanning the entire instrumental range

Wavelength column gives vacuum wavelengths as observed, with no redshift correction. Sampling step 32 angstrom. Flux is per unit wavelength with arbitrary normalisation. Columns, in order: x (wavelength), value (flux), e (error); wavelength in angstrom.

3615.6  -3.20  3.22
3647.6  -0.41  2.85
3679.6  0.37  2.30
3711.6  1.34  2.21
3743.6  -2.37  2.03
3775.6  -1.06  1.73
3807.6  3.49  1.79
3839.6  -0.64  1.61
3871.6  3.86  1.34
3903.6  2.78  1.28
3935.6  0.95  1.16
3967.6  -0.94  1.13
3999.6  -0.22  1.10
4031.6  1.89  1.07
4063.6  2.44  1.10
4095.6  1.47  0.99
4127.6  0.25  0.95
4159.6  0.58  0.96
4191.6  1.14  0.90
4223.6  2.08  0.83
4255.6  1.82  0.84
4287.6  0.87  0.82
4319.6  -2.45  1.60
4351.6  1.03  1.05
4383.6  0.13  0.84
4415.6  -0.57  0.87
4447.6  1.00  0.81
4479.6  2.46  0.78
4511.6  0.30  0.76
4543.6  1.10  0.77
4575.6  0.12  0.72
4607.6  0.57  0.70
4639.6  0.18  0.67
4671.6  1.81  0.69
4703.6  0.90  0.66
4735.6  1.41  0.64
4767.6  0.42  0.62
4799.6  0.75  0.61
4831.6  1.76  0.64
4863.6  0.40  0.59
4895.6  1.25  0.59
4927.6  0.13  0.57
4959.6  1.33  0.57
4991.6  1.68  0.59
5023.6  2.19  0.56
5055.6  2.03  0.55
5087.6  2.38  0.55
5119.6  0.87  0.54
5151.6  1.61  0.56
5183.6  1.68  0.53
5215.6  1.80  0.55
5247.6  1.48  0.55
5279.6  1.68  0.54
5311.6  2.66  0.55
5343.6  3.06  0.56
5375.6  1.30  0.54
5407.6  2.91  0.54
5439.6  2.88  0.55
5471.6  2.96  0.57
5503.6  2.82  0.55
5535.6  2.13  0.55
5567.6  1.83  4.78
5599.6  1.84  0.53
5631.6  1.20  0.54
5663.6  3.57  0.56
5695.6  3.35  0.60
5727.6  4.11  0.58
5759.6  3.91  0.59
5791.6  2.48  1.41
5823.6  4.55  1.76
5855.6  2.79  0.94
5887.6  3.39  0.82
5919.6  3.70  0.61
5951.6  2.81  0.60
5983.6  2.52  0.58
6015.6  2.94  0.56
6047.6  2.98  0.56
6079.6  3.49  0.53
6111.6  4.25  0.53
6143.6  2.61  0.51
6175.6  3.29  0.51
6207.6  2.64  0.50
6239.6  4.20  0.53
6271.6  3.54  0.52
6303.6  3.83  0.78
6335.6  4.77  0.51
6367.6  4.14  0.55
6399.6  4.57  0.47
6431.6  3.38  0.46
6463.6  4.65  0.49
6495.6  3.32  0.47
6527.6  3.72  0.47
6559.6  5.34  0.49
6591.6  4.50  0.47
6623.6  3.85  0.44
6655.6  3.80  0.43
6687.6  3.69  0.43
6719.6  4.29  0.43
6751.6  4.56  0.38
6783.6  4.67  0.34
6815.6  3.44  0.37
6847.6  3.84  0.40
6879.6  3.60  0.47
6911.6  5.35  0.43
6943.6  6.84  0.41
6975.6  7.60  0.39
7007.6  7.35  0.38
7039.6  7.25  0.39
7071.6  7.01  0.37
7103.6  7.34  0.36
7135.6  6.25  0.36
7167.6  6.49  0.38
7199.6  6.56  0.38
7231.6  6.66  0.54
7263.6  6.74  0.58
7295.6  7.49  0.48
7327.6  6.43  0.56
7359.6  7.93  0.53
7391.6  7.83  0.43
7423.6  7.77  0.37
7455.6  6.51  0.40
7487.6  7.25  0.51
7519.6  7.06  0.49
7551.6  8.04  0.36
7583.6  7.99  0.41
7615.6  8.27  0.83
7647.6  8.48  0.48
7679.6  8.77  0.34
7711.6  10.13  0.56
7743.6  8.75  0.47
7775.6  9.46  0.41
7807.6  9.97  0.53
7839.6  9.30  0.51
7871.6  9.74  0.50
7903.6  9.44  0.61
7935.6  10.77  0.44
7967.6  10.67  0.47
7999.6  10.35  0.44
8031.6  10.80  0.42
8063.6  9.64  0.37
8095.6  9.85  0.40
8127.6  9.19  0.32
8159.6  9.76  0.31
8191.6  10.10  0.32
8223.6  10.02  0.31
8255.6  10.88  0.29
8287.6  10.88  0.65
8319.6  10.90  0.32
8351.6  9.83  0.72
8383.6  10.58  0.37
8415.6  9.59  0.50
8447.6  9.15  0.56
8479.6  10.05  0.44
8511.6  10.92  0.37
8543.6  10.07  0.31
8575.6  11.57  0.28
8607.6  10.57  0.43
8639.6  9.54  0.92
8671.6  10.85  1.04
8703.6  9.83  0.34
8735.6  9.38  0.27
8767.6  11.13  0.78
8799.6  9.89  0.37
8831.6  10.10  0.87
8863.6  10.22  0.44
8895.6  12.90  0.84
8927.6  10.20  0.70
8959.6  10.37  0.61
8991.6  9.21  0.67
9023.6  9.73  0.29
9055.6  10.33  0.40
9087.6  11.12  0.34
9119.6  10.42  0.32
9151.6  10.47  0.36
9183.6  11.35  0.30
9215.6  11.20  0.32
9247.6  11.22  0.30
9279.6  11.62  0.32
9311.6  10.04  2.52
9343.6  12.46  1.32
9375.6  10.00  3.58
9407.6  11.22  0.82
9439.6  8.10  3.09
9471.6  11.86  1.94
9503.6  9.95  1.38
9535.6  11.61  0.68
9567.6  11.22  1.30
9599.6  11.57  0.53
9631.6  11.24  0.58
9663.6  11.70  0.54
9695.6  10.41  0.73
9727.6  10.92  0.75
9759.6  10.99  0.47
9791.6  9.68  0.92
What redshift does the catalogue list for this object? 0.74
